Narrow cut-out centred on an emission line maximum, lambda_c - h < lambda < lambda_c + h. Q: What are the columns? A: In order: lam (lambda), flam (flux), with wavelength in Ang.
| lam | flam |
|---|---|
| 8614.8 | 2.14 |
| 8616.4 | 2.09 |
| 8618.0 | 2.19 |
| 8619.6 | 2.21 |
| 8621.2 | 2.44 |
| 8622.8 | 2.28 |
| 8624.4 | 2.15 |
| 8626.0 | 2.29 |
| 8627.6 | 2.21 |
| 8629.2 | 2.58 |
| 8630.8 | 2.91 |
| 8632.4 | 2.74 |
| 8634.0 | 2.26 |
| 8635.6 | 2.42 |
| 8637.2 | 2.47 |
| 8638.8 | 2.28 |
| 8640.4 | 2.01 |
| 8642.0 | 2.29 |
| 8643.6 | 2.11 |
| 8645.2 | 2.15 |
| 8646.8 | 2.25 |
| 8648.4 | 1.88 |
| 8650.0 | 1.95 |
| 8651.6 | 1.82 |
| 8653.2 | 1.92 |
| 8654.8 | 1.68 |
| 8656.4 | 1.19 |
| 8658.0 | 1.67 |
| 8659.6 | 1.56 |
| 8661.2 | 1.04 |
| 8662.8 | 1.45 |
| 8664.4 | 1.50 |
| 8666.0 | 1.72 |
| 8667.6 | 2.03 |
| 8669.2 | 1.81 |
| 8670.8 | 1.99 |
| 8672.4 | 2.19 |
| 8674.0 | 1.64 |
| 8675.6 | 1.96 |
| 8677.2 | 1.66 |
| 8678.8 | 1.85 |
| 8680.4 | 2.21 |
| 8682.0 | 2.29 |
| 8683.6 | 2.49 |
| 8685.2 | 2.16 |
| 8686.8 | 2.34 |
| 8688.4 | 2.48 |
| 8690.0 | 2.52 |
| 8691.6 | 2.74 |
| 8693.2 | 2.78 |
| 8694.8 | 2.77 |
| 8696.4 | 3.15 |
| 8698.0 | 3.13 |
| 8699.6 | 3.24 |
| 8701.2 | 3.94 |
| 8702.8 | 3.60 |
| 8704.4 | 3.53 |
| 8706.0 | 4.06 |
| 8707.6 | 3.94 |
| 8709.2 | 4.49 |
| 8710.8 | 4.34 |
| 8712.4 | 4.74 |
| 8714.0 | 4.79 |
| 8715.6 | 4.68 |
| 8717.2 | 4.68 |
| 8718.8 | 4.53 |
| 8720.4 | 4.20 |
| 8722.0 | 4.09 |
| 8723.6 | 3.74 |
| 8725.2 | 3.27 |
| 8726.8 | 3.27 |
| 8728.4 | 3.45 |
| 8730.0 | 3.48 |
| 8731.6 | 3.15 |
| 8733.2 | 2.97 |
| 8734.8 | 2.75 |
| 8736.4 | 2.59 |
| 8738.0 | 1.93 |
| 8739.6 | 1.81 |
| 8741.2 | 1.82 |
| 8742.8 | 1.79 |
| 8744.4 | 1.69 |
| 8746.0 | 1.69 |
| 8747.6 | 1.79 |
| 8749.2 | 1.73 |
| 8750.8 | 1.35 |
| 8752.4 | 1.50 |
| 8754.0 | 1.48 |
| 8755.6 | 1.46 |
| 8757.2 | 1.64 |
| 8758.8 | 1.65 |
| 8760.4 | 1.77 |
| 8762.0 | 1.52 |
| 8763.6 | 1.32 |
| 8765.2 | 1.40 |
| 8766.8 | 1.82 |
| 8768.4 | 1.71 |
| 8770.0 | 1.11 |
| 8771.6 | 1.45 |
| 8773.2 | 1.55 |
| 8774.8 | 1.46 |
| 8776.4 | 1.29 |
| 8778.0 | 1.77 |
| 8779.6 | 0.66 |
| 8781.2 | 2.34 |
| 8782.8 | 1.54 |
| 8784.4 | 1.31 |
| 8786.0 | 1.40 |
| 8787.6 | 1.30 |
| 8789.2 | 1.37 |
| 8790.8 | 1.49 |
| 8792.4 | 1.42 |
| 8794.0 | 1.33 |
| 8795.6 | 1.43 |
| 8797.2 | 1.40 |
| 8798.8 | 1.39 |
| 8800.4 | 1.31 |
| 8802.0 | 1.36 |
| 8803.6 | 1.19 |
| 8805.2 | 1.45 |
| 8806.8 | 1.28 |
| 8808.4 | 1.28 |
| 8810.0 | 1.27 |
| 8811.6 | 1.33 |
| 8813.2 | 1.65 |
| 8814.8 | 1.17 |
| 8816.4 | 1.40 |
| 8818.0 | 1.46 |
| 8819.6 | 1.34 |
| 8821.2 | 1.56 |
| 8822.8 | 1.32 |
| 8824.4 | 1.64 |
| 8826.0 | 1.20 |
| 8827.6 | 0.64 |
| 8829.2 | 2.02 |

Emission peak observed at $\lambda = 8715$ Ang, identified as [O III]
